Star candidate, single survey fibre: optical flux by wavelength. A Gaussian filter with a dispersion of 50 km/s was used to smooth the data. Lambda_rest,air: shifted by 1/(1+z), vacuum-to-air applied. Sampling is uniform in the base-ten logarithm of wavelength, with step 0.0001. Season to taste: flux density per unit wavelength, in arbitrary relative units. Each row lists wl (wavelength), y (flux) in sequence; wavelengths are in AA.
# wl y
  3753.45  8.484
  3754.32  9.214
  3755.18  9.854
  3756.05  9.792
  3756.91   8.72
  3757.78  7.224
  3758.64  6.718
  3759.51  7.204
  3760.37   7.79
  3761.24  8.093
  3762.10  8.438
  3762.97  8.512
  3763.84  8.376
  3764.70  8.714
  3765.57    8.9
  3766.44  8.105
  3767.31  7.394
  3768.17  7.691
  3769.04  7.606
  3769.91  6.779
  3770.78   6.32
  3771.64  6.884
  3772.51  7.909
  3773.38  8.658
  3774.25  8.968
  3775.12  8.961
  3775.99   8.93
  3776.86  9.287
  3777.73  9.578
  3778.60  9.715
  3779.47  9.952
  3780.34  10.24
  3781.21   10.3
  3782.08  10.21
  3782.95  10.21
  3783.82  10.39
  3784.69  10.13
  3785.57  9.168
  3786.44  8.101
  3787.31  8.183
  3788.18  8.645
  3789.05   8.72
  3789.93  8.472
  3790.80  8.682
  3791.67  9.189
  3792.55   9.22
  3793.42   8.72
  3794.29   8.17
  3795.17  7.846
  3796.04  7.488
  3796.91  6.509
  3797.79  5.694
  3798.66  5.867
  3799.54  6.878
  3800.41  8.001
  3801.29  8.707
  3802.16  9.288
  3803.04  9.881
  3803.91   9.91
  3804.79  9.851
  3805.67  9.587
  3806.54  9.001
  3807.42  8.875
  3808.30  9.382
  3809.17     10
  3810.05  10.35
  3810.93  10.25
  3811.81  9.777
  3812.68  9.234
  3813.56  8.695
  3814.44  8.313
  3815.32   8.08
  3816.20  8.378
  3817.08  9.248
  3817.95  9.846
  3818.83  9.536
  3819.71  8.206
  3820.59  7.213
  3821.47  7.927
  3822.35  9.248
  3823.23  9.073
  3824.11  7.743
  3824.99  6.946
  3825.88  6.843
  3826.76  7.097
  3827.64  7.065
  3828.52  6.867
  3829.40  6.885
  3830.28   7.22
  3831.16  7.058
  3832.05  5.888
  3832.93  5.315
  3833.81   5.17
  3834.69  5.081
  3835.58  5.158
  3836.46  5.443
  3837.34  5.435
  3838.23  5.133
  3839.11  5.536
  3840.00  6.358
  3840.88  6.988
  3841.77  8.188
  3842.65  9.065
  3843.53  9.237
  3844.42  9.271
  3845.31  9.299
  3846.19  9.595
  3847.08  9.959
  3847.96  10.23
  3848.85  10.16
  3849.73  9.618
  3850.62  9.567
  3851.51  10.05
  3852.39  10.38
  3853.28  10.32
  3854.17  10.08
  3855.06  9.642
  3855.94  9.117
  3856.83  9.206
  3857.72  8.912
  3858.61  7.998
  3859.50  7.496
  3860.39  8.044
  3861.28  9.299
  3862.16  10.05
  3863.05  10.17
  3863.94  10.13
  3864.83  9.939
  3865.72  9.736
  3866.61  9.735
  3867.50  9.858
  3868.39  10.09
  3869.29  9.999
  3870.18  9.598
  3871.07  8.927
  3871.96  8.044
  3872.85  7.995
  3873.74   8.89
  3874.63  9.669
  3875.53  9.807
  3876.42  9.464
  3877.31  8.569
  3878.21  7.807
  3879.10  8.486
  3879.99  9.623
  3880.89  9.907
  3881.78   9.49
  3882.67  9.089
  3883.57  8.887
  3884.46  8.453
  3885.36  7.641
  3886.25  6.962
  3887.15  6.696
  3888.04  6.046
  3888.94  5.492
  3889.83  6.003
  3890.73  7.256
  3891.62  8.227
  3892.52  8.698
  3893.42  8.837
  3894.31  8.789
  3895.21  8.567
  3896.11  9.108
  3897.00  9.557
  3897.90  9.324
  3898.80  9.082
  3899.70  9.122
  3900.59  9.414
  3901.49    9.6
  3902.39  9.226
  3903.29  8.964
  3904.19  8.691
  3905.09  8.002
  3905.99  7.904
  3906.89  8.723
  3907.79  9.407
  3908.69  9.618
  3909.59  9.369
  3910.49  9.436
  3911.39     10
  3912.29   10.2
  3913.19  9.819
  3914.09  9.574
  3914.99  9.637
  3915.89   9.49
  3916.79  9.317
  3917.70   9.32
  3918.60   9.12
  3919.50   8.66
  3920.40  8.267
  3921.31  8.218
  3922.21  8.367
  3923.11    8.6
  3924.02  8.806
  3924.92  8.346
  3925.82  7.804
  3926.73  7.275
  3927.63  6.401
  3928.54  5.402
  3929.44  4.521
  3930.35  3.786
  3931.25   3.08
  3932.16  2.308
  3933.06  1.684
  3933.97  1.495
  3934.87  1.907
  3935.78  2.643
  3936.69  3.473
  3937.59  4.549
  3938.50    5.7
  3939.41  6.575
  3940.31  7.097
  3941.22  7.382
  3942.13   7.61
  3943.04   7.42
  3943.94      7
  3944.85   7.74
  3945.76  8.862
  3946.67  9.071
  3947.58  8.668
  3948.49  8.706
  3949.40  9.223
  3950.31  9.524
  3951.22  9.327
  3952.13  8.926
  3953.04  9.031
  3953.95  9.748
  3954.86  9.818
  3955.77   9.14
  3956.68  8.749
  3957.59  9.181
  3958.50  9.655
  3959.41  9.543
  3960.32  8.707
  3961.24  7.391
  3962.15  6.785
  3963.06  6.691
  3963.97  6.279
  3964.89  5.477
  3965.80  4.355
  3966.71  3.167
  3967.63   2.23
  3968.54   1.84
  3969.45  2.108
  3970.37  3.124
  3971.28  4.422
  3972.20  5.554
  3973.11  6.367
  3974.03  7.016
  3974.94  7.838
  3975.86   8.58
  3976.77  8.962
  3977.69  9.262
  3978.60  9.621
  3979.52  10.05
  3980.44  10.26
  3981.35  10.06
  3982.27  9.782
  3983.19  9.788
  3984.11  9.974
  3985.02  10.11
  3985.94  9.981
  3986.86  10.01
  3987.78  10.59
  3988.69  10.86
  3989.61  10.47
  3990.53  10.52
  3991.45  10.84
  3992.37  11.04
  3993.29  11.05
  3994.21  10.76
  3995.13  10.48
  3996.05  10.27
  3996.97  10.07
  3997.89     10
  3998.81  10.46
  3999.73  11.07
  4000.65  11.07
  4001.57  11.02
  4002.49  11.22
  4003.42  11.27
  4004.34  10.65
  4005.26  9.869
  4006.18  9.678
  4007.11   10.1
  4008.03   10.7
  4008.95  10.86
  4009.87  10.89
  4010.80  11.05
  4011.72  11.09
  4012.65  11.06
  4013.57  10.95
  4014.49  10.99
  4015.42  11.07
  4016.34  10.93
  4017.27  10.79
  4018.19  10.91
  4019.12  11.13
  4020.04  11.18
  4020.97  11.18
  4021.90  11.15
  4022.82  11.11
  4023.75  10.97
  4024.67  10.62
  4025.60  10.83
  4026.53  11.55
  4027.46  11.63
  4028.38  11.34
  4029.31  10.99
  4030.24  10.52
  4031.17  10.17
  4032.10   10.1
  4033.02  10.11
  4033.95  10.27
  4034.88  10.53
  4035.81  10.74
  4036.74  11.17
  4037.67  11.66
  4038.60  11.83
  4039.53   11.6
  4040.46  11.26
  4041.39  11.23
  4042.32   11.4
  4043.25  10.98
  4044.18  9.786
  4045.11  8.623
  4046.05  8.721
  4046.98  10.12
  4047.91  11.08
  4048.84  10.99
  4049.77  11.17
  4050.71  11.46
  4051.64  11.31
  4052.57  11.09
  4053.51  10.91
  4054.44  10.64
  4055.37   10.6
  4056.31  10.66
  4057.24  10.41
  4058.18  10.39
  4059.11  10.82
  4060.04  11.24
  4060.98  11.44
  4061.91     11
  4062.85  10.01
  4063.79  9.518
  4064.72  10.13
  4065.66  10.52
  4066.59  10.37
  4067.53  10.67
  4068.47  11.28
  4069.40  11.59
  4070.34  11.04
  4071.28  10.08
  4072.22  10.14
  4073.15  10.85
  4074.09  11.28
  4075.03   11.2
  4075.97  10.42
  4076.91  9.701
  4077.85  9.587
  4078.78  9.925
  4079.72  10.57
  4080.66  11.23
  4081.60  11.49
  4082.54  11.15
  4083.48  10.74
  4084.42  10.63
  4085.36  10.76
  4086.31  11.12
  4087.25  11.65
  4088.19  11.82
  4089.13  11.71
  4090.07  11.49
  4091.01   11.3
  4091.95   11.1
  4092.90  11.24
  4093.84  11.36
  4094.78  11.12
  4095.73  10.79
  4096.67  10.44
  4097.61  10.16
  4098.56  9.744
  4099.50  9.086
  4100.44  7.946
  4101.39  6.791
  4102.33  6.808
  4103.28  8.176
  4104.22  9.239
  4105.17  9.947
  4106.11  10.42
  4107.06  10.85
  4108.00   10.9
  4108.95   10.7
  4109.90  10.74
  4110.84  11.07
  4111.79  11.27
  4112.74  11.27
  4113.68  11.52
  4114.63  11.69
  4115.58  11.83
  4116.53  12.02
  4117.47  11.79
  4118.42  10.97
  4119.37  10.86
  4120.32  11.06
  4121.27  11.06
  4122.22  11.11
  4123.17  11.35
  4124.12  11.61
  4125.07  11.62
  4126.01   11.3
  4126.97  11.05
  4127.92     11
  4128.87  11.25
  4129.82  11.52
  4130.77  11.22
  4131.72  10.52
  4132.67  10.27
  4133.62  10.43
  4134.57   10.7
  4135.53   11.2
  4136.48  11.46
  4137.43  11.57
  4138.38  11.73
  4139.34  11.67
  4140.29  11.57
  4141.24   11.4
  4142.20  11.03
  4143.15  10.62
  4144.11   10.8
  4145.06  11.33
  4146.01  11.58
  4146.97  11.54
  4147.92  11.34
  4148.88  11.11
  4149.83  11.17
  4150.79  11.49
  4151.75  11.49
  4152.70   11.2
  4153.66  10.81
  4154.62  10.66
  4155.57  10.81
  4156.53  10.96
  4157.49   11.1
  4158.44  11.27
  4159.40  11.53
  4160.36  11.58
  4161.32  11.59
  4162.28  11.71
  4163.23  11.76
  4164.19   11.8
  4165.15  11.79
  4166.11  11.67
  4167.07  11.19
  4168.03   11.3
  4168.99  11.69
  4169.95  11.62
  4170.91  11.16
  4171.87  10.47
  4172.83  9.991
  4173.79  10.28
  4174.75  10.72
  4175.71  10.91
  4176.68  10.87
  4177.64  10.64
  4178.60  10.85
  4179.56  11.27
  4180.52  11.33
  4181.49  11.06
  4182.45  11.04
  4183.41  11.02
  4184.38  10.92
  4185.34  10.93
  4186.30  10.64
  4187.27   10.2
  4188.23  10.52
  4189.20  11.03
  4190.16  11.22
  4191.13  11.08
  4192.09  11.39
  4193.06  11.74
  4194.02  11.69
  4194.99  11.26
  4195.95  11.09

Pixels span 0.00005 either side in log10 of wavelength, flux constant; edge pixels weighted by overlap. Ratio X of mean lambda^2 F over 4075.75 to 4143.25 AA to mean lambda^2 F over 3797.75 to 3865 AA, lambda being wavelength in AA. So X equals 1.5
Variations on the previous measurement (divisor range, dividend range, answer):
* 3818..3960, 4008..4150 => 1.47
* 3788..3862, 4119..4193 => 1.59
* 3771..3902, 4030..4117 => 1.40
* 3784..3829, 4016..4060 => 1.43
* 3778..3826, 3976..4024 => 1.33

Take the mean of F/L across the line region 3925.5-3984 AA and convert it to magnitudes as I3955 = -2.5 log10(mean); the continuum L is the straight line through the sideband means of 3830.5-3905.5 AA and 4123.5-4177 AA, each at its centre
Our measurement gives 0.34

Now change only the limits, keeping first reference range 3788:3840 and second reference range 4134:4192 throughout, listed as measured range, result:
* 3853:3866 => -0.123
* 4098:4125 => 0.025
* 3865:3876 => -0.115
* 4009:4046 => -0.104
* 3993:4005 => -0.115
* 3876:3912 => 0.007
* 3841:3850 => -0.145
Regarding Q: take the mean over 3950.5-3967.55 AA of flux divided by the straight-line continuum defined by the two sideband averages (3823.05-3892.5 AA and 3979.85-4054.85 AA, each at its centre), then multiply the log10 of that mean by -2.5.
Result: 0.25 mag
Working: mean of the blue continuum 8.28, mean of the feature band 7.79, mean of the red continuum 10.7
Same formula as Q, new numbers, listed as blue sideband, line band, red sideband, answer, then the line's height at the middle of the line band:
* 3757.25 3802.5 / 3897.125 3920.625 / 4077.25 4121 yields 0.01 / 9.28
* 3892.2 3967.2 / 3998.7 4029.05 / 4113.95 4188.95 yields -0.20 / 9.05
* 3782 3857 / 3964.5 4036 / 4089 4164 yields 0.03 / 9.87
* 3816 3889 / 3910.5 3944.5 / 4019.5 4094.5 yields 0.33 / 9.28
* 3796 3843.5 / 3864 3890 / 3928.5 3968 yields -0.19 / 7.27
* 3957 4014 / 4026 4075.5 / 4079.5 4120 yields -0.09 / 9.91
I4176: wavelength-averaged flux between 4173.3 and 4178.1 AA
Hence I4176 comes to 10.7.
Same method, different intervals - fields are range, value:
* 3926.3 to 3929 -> 6.35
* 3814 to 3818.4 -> 8.78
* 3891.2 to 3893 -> 8.44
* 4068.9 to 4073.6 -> 10.8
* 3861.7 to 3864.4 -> 10.1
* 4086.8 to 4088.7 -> 11.8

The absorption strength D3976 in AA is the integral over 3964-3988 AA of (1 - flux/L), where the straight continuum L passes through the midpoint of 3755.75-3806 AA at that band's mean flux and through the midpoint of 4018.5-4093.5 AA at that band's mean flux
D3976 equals 6.8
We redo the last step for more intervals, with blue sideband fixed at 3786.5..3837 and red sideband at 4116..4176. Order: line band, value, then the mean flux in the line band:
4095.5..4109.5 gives 1.8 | 9.45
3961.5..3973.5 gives 6.3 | 4.53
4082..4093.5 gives -0.6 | 11.2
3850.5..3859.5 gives -1.0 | 9.42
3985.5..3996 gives -0.9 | 10.6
